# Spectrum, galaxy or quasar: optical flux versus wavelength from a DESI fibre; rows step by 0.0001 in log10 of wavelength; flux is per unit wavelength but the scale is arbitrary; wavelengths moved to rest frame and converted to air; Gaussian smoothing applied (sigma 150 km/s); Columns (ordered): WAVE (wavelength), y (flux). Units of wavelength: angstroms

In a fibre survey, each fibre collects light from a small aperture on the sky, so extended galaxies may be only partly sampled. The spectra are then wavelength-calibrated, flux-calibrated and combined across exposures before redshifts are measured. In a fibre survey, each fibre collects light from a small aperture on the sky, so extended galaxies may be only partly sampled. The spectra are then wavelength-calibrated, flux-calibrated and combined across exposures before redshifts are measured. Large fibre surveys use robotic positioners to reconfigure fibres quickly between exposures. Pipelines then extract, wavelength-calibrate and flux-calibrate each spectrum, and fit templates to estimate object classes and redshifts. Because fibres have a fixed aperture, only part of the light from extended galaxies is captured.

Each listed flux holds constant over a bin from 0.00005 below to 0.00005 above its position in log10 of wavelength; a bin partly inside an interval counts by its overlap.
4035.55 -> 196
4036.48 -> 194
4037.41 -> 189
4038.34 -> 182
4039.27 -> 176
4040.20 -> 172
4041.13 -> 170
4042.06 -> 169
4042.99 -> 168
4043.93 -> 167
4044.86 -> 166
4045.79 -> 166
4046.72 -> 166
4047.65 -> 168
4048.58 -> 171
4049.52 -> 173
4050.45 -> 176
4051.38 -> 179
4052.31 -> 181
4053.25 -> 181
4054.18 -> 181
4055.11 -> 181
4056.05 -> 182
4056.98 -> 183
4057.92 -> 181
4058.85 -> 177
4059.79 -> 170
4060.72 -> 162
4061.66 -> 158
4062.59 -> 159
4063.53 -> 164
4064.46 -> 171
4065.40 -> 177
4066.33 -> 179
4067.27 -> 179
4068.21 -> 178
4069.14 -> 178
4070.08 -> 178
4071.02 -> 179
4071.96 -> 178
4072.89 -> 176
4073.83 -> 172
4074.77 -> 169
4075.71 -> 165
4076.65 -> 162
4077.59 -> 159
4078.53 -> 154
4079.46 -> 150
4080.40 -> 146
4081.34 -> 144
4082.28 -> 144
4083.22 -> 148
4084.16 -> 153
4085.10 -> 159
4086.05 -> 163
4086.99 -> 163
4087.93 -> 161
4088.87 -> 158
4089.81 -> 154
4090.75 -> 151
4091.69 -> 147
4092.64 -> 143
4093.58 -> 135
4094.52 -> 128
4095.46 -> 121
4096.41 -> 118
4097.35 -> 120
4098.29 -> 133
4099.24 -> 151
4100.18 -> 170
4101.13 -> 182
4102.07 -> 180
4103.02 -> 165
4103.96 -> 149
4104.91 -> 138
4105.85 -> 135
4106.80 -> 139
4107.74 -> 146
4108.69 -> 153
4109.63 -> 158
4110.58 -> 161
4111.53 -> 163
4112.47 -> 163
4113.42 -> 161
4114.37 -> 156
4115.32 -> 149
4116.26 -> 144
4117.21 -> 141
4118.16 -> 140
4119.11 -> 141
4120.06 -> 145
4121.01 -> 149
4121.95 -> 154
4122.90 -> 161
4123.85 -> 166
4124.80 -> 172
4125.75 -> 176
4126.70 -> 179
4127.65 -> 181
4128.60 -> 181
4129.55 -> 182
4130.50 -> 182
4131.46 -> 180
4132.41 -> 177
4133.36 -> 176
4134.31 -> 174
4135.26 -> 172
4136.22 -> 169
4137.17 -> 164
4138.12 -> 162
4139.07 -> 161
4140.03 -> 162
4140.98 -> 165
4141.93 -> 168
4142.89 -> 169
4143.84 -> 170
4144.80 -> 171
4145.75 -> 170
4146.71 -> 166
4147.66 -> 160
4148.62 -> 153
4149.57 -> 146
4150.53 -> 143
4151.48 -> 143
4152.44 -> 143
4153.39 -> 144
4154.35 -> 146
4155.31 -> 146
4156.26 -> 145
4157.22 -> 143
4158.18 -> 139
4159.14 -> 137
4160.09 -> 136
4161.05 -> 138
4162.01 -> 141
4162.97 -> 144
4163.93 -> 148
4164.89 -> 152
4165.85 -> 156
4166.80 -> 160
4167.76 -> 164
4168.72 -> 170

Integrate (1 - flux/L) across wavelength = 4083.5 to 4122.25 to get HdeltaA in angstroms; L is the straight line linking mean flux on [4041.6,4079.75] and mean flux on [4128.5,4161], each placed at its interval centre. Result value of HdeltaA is 3.7 angstroms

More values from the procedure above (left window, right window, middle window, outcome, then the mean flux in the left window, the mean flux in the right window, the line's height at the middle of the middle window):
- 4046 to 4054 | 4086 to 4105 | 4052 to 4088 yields -1.0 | 174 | 149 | 163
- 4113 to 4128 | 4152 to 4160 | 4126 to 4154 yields -3.1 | 157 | 143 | 149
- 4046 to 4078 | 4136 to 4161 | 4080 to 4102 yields 2.5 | 173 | 154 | 167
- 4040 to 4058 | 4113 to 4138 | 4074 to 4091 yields 1.4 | 174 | 164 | 170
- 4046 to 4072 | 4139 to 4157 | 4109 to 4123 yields 0.9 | 174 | 156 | 163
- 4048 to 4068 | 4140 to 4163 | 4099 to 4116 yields 0.6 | 174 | 151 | 162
